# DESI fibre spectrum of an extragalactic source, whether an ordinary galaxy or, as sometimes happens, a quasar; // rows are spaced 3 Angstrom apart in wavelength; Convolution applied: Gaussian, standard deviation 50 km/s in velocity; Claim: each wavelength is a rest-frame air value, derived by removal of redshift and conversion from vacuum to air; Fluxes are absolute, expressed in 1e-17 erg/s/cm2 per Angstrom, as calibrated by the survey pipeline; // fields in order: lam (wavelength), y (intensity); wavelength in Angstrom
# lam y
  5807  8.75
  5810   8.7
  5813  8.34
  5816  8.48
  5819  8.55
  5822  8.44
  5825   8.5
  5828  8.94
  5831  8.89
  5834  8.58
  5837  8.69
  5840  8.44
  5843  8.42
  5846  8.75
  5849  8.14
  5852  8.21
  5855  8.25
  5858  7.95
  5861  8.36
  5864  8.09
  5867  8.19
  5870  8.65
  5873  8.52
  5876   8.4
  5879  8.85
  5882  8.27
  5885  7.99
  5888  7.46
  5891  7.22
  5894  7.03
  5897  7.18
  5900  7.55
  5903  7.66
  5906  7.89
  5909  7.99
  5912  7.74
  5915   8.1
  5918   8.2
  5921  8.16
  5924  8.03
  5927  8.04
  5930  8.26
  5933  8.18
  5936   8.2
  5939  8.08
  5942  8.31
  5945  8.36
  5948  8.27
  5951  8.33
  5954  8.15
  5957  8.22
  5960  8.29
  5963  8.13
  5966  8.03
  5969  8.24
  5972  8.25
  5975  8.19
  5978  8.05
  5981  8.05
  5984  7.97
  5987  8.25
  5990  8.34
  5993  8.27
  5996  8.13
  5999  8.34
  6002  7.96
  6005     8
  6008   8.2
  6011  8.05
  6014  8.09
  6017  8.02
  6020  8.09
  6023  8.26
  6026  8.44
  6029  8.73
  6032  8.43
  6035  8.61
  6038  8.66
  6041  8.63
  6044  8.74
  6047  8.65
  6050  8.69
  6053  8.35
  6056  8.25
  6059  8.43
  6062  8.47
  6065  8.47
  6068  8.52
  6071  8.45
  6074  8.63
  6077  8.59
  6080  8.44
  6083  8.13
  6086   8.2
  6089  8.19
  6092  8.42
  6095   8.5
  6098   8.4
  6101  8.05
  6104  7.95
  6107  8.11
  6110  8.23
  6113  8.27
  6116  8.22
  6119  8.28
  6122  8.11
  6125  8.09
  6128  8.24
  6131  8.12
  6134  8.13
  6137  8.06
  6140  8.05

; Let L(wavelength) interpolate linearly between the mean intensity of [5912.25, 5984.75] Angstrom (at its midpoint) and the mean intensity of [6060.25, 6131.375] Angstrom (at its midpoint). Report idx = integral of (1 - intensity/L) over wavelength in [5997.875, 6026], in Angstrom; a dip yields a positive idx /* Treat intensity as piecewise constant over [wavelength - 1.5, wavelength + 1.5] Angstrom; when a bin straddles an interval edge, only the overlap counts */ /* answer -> 0.3 Angstrom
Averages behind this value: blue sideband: 8.17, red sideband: 8.3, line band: 8.13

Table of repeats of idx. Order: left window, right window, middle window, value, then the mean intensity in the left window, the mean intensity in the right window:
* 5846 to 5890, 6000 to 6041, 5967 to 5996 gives 0.4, 8.24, 8.29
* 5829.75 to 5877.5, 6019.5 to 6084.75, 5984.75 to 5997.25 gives 0.3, 8.41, 8.49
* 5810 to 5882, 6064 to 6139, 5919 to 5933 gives 0.5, 8.46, 8.27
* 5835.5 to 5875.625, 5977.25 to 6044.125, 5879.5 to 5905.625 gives 2.3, 8.36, 8.27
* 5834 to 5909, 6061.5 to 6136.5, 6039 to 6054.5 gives -0.7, 8.1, 8.28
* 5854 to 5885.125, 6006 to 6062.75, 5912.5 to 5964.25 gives 1.1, 8.34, 8.41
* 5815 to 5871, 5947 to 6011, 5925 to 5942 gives 0.2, 8.45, 8.17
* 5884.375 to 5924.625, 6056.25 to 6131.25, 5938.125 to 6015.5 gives -2.3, 7.72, 8.3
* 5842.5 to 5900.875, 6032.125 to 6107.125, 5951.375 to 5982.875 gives 0.3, 8.07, 8.43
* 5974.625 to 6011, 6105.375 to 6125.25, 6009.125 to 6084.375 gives -2.5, 8.14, 8.19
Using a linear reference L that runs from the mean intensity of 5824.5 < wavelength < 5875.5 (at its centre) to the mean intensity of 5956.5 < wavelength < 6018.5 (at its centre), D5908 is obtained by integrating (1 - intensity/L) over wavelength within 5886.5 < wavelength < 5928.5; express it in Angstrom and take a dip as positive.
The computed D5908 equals 3.0 Angstrom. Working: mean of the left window 8.44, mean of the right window 8.14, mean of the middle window 7.73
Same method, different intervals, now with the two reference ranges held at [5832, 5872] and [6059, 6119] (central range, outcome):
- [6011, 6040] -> -0.1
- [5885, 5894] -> 1.0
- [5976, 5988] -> 0.4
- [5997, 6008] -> 0.3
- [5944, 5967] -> 0.4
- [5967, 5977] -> 0.2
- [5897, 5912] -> 1.2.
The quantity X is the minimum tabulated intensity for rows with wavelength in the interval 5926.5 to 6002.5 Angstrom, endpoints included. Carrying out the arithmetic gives 7.96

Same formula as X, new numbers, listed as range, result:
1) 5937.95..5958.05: 8.08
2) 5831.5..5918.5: 7.03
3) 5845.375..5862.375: 7.95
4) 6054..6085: 8.13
